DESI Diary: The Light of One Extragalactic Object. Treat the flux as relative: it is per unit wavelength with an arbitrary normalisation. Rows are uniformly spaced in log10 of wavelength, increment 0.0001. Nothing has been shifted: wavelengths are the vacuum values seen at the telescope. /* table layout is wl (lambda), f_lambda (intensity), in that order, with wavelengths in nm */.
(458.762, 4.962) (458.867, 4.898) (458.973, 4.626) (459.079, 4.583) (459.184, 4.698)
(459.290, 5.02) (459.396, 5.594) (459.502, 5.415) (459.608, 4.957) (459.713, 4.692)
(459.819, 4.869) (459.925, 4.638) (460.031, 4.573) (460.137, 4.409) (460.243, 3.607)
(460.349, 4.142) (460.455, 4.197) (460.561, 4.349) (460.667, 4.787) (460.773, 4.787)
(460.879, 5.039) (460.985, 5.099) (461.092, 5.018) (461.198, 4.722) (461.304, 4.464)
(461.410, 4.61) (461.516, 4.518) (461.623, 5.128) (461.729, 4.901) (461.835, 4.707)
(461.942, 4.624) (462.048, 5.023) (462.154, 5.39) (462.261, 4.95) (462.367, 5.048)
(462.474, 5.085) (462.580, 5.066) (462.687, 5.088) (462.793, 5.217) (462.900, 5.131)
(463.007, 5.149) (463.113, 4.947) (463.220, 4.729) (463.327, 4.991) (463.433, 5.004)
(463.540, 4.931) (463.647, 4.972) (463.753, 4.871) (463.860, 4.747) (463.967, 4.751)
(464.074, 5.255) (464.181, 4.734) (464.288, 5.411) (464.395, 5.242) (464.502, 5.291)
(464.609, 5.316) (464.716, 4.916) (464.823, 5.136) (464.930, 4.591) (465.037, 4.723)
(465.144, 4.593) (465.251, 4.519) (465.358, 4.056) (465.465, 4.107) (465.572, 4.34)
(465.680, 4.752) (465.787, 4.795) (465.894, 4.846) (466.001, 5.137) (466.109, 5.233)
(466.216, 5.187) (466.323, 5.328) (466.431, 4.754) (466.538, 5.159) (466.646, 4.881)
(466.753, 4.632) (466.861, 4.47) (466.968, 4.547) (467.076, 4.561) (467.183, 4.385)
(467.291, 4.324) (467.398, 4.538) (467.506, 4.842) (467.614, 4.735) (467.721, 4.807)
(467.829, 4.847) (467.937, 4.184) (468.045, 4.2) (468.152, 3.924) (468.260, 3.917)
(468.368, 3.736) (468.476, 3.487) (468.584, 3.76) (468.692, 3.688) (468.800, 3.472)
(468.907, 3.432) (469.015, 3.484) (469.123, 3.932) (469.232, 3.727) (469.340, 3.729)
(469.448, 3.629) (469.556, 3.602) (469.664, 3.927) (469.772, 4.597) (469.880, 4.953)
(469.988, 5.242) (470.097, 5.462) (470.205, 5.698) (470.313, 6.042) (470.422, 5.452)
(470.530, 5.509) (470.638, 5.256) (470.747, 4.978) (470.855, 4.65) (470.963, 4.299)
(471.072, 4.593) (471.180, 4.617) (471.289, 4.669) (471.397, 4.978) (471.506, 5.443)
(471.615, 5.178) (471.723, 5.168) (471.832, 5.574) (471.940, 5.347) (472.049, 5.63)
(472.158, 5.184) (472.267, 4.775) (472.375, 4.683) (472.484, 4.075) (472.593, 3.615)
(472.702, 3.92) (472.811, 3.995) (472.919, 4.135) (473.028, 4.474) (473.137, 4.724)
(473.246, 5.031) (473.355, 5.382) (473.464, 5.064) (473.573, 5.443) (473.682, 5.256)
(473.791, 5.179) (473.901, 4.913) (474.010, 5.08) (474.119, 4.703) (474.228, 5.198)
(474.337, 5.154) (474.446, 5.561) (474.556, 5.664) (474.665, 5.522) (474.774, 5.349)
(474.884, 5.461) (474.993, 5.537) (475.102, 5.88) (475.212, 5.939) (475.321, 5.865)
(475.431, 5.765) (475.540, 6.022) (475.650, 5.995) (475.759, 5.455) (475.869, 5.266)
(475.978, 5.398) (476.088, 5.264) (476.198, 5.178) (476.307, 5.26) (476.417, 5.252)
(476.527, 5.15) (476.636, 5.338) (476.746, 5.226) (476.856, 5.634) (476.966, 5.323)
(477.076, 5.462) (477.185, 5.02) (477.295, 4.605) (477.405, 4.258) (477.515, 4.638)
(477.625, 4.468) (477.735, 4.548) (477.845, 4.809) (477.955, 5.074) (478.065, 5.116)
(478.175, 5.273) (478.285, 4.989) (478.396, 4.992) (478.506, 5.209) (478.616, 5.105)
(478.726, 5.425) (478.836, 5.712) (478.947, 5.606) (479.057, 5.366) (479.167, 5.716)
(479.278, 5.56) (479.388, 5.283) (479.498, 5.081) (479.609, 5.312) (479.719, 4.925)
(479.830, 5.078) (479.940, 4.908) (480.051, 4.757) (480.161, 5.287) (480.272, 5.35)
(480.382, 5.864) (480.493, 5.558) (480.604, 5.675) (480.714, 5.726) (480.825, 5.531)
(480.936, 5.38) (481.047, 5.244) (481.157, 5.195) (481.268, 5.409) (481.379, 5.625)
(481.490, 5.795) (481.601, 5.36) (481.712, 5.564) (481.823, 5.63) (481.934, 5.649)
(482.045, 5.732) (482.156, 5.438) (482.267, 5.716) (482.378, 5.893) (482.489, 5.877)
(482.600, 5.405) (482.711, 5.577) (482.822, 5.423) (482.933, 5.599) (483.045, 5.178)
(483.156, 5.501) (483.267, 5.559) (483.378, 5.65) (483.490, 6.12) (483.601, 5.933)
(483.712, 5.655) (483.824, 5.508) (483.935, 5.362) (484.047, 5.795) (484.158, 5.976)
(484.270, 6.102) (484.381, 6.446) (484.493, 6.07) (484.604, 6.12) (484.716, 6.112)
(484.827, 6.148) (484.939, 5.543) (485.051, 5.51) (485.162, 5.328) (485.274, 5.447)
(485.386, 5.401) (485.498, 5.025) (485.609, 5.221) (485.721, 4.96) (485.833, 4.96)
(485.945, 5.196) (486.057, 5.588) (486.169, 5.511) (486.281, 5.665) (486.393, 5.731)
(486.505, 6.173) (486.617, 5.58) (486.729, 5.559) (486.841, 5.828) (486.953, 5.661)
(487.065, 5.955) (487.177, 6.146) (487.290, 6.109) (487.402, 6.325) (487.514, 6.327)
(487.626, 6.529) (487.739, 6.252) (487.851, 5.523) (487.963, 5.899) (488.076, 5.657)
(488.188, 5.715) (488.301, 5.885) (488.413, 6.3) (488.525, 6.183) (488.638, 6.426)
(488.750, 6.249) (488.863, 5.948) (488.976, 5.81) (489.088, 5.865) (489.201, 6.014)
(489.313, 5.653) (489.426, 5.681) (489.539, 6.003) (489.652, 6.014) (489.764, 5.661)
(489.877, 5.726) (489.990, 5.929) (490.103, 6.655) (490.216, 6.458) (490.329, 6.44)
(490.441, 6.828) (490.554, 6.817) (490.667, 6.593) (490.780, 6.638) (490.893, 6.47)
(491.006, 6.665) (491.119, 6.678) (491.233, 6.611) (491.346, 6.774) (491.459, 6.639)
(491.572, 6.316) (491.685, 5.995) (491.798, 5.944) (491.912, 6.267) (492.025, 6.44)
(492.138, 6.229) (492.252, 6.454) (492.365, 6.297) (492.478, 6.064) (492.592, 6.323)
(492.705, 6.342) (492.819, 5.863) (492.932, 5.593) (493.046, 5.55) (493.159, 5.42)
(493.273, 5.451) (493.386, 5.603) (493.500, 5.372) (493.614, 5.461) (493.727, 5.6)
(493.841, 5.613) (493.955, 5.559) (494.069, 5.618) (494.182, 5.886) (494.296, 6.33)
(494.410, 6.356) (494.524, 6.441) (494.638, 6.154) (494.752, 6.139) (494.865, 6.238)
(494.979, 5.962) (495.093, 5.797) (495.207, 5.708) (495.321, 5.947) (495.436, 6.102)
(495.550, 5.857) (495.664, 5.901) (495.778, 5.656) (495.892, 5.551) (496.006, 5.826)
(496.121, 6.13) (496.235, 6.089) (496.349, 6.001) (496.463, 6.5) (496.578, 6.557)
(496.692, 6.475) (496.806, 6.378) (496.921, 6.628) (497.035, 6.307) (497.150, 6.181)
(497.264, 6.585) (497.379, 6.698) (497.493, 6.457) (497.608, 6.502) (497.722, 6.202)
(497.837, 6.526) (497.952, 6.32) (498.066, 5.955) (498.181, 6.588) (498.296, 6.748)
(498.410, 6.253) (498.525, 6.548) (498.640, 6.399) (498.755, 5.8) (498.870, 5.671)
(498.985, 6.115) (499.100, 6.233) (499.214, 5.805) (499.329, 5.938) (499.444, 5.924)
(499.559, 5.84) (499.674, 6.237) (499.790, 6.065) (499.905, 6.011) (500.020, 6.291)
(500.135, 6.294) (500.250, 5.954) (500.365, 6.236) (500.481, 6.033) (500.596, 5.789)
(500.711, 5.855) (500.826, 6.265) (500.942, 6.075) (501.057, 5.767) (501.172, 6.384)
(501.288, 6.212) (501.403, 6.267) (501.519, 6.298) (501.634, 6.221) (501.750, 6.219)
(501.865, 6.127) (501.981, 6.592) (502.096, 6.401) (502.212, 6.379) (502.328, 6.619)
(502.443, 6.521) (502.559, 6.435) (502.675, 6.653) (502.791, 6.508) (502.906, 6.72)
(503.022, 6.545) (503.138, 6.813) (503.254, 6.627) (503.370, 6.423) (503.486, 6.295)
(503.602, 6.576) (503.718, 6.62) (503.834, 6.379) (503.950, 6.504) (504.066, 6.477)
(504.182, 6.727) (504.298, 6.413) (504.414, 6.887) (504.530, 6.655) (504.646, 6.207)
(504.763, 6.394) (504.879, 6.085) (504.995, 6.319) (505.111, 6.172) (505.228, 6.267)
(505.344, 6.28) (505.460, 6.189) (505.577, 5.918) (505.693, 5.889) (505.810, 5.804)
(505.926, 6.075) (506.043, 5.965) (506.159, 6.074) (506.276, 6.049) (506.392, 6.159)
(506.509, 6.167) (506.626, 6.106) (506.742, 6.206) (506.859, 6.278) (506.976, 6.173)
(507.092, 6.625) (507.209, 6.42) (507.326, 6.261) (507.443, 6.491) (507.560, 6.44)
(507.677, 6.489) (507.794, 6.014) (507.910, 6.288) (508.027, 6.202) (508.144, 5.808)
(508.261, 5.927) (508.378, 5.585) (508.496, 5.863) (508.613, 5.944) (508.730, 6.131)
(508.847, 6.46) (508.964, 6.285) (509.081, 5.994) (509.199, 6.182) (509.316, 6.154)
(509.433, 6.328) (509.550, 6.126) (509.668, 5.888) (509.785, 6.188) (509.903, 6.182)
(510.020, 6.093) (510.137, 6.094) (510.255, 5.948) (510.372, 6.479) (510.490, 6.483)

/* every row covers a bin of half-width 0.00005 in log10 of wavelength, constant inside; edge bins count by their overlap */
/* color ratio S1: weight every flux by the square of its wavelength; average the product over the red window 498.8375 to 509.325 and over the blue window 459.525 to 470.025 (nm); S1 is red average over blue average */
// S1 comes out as 1.59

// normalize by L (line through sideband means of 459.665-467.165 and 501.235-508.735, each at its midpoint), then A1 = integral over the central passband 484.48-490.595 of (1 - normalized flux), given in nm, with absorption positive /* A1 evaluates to -0.21 nm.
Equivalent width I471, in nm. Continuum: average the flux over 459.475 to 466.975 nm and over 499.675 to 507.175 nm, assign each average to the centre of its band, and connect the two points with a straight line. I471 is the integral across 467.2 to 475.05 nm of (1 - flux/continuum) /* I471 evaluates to 0.65 nm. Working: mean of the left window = 4.84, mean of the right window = 6.29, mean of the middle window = 4.7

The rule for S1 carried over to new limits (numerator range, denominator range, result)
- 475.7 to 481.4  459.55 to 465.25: 1.15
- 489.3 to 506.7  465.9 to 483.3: 1.36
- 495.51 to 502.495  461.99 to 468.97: 1.52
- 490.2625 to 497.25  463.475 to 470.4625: 1.49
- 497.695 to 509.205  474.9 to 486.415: 1.26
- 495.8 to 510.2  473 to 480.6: 1.32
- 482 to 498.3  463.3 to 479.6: 1.32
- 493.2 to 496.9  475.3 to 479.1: 1.23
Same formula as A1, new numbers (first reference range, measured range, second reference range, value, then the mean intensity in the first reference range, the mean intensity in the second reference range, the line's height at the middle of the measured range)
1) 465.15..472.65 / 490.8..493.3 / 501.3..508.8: -0.233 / 4.6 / 6.3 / 5.69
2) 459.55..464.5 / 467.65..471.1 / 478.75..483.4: 0.478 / 4.84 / 5.47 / 5.08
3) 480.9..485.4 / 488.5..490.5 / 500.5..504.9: -0.063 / 5.66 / 6.39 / 5.9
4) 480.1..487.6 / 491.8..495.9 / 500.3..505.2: 0.073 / 5.65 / 6.37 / 6.03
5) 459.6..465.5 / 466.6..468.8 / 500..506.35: 0.310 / 4.82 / 6.3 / 5.01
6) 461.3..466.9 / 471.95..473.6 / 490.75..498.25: 0.179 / 4.9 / 6.13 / 5.25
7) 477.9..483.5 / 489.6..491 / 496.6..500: -0.115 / 5.43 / 6.26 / 5.88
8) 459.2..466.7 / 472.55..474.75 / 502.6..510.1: 0.124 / 4.86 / 6.26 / 5.21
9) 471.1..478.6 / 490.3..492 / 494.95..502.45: -0.196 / 5.11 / 6.18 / 5.84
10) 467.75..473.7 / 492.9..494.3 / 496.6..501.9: 0.070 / 4.58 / 6.21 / 5.89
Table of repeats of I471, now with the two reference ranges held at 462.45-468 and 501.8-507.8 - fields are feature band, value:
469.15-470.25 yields 0.13 nm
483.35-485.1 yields -0.10 nm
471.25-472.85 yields 0.09 nm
